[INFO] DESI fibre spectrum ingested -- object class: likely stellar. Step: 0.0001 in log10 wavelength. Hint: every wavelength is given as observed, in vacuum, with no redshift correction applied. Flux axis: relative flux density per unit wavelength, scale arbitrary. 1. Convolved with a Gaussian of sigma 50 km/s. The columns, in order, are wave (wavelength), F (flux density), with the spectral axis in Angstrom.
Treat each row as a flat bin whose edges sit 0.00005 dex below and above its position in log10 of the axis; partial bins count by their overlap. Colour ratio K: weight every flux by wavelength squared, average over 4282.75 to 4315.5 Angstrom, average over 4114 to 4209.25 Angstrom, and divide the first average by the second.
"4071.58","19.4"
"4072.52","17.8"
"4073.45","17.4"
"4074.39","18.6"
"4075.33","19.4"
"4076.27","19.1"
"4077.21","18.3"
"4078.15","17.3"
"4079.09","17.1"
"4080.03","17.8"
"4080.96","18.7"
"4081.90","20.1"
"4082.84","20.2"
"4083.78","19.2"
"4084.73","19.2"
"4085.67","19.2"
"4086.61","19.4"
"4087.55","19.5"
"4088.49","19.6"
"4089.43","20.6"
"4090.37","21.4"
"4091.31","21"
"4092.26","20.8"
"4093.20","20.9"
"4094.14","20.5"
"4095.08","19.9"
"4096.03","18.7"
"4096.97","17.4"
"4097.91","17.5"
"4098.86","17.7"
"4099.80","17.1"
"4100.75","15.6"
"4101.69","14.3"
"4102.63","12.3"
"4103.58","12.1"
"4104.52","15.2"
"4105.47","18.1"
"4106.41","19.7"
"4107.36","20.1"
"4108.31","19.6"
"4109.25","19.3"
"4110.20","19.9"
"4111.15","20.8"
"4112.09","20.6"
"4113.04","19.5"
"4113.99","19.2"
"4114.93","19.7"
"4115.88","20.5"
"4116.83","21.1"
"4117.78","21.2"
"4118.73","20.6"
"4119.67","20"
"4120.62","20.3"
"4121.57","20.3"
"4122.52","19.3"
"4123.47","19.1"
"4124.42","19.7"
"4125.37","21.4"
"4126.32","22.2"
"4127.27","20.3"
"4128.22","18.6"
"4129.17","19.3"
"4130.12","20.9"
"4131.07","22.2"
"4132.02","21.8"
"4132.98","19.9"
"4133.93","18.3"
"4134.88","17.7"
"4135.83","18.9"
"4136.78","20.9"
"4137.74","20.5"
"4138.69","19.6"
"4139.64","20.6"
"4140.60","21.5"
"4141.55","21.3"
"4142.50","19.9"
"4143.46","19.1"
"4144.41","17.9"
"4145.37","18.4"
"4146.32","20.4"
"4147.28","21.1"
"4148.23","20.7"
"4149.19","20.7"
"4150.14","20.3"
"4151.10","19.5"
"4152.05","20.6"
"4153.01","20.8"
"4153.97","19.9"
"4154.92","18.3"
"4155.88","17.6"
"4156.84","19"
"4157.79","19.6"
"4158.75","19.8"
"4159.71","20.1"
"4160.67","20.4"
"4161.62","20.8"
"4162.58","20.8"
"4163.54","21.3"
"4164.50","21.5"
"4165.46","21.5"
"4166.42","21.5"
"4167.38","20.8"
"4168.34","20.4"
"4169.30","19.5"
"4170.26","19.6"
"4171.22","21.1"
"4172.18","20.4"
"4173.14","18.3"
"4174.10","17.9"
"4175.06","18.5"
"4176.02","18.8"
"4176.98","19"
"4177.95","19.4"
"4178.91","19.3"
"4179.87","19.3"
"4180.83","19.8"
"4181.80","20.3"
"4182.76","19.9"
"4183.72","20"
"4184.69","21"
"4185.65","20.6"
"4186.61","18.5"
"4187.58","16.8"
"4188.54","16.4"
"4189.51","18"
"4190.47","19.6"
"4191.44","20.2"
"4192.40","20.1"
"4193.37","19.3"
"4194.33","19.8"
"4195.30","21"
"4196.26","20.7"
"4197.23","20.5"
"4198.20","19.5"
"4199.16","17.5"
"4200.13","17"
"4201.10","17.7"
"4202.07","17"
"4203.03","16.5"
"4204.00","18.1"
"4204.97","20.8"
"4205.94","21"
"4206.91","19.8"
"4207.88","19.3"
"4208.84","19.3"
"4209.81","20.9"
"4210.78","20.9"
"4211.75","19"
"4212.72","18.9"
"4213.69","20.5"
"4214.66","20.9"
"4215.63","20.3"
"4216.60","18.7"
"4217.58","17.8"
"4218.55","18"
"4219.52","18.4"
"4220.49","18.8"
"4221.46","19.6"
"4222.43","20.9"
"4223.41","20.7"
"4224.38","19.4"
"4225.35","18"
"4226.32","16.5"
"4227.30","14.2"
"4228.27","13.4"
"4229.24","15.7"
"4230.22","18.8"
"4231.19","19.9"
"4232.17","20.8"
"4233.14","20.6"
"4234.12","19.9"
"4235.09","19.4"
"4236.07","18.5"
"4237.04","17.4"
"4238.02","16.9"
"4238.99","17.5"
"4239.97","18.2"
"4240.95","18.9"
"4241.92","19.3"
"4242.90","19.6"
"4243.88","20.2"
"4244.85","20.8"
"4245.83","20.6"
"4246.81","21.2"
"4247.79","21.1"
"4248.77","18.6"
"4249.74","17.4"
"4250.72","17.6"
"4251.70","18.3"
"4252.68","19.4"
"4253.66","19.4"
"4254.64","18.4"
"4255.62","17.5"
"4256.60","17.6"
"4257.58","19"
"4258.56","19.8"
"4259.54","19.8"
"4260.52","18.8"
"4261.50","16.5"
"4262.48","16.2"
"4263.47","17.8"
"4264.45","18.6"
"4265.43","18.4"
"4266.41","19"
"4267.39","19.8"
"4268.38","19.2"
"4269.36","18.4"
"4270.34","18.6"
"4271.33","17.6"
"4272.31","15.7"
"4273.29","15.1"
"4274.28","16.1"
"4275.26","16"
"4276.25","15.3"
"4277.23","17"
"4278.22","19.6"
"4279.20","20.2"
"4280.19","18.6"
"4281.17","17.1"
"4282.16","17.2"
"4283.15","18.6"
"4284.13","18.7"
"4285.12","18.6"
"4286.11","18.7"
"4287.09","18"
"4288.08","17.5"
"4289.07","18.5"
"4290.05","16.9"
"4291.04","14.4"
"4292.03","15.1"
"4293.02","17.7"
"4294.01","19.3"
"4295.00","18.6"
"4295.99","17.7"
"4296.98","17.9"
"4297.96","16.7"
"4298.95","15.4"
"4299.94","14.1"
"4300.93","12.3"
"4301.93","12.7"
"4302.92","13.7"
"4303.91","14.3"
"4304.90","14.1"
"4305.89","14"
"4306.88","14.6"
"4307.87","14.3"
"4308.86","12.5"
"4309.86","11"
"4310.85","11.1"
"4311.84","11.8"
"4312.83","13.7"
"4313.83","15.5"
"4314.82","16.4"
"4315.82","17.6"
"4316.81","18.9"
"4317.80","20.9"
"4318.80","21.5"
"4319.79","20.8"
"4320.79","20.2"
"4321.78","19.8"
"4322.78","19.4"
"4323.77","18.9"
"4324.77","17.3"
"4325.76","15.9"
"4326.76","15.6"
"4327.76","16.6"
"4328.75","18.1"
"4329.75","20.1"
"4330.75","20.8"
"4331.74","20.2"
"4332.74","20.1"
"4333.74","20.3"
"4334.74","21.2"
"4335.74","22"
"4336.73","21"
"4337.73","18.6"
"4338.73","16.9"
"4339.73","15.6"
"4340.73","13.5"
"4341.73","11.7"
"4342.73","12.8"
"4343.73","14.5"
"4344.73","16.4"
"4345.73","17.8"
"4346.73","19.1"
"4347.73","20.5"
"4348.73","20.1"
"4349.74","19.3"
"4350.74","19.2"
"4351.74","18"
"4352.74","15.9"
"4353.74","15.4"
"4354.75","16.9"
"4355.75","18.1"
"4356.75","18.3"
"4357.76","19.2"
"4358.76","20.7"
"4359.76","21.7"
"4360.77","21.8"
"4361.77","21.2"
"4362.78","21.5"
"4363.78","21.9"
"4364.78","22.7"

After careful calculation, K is 0.84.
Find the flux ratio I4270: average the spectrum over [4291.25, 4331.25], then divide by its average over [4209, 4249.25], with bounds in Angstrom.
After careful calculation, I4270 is 0.9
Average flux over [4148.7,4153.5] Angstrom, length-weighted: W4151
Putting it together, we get 20.4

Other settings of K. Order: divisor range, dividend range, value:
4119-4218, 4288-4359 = 0.93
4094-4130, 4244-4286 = 1.04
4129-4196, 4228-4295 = 0.96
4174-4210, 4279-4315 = 0.87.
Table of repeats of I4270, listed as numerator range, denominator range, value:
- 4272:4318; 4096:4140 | 0.84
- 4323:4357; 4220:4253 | 0.95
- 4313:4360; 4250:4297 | 1.02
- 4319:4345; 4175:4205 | 0.95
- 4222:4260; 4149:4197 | 0.95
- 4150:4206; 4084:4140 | 1.01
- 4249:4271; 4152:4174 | 0.92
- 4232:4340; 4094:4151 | 0.92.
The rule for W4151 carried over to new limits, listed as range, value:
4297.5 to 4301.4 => 14.6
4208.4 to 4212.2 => 20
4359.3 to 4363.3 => 21.5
